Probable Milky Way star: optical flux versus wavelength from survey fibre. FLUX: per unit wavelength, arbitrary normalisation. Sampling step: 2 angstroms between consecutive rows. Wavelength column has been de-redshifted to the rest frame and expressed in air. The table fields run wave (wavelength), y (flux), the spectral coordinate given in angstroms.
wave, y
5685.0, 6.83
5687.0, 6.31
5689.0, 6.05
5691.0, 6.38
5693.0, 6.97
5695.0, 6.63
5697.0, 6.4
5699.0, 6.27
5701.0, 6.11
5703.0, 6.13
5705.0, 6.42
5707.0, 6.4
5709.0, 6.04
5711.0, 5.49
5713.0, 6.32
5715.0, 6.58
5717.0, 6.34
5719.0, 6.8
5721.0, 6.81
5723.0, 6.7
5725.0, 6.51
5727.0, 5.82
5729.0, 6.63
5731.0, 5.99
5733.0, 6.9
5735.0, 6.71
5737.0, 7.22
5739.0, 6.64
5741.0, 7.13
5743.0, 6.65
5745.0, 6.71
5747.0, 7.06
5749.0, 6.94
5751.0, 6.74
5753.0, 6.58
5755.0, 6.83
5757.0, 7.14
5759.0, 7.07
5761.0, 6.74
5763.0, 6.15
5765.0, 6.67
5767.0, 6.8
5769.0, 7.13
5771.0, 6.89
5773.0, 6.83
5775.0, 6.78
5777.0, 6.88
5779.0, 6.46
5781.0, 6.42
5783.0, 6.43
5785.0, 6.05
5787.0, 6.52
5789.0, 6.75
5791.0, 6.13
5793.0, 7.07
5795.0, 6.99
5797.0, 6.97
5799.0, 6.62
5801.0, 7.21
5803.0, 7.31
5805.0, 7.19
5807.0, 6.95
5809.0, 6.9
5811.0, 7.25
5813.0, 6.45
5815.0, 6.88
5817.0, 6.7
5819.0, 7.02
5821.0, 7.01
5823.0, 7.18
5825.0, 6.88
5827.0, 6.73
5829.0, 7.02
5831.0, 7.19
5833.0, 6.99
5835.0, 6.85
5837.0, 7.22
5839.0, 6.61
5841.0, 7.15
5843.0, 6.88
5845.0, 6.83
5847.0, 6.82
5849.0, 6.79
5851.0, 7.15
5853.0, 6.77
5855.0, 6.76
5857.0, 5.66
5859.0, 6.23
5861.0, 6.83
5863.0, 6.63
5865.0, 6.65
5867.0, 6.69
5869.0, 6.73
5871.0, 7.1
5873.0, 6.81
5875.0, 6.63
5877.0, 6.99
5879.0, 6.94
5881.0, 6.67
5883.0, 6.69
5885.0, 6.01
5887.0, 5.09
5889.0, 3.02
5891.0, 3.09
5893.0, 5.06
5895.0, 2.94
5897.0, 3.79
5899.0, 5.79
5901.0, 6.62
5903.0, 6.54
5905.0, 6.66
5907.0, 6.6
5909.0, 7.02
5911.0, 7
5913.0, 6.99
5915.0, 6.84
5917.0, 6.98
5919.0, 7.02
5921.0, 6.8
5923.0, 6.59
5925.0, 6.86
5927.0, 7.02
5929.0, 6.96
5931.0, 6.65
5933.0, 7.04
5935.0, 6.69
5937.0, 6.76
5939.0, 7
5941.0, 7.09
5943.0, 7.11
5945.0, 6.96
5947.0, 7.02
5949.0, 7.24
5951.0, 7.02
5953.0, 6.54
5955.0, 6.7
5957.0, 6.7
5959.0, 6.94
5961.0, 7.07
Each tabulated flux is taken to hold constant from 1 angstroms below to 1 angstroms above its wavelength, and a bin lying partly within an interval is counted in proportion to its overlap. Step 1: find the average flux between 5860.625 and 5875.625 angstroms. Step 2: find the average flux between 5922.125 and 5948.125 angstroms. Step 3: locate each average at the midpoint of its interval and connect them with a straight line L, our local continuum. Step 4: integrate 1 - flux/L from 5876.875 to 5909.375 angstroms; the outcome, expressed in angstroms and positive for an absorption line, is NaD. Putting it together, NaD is 6.0 angstroms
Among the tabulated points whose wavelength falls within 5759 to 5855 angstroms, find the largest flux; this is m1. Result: 7.31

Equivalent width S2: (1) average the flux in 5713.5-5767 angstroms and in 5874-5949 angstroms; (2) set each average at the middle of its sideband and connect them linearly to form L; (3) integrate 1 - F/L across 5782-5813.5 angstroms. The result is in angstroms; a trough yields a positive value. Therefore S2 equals -1.1 angstroms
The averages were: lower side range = 6.69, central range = 6.8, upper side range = 6.32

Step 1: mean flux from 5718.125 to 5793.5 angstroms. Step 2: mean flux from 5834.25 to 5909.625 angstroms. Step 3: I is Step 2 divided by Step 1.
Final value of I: 0.93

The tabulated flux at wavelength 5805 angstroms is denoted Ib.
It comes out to 7.19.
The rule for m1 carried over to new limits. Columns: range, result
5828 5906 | 7.22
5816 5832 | 7.19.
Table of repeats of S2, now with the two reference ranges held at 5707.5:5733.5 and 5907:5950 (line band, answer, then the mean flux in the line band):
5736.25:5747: -0.8 angstroms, 6.88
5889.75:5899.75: 4.1 angstroms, 4.06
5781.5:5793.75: 0.1 angstroms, 6.48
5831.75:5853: -0.7 angstroms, 6.92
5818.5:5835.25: -0.8 angstroms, 6.99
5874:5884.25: 0.0 angstroms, 6.77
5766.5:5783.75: -0.6 angstroms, 6.74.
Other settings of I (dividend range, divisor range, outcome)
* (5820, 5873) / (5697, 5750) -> 1.05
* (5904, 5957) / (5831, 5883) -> 1.02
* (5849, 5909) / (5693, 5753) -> 0.93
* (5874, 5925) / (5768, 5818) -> 0.89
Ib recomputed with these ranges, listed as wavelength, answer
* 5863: 6.63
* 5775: 6.78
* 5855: 6.76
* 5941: 7.09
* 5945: 6.96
